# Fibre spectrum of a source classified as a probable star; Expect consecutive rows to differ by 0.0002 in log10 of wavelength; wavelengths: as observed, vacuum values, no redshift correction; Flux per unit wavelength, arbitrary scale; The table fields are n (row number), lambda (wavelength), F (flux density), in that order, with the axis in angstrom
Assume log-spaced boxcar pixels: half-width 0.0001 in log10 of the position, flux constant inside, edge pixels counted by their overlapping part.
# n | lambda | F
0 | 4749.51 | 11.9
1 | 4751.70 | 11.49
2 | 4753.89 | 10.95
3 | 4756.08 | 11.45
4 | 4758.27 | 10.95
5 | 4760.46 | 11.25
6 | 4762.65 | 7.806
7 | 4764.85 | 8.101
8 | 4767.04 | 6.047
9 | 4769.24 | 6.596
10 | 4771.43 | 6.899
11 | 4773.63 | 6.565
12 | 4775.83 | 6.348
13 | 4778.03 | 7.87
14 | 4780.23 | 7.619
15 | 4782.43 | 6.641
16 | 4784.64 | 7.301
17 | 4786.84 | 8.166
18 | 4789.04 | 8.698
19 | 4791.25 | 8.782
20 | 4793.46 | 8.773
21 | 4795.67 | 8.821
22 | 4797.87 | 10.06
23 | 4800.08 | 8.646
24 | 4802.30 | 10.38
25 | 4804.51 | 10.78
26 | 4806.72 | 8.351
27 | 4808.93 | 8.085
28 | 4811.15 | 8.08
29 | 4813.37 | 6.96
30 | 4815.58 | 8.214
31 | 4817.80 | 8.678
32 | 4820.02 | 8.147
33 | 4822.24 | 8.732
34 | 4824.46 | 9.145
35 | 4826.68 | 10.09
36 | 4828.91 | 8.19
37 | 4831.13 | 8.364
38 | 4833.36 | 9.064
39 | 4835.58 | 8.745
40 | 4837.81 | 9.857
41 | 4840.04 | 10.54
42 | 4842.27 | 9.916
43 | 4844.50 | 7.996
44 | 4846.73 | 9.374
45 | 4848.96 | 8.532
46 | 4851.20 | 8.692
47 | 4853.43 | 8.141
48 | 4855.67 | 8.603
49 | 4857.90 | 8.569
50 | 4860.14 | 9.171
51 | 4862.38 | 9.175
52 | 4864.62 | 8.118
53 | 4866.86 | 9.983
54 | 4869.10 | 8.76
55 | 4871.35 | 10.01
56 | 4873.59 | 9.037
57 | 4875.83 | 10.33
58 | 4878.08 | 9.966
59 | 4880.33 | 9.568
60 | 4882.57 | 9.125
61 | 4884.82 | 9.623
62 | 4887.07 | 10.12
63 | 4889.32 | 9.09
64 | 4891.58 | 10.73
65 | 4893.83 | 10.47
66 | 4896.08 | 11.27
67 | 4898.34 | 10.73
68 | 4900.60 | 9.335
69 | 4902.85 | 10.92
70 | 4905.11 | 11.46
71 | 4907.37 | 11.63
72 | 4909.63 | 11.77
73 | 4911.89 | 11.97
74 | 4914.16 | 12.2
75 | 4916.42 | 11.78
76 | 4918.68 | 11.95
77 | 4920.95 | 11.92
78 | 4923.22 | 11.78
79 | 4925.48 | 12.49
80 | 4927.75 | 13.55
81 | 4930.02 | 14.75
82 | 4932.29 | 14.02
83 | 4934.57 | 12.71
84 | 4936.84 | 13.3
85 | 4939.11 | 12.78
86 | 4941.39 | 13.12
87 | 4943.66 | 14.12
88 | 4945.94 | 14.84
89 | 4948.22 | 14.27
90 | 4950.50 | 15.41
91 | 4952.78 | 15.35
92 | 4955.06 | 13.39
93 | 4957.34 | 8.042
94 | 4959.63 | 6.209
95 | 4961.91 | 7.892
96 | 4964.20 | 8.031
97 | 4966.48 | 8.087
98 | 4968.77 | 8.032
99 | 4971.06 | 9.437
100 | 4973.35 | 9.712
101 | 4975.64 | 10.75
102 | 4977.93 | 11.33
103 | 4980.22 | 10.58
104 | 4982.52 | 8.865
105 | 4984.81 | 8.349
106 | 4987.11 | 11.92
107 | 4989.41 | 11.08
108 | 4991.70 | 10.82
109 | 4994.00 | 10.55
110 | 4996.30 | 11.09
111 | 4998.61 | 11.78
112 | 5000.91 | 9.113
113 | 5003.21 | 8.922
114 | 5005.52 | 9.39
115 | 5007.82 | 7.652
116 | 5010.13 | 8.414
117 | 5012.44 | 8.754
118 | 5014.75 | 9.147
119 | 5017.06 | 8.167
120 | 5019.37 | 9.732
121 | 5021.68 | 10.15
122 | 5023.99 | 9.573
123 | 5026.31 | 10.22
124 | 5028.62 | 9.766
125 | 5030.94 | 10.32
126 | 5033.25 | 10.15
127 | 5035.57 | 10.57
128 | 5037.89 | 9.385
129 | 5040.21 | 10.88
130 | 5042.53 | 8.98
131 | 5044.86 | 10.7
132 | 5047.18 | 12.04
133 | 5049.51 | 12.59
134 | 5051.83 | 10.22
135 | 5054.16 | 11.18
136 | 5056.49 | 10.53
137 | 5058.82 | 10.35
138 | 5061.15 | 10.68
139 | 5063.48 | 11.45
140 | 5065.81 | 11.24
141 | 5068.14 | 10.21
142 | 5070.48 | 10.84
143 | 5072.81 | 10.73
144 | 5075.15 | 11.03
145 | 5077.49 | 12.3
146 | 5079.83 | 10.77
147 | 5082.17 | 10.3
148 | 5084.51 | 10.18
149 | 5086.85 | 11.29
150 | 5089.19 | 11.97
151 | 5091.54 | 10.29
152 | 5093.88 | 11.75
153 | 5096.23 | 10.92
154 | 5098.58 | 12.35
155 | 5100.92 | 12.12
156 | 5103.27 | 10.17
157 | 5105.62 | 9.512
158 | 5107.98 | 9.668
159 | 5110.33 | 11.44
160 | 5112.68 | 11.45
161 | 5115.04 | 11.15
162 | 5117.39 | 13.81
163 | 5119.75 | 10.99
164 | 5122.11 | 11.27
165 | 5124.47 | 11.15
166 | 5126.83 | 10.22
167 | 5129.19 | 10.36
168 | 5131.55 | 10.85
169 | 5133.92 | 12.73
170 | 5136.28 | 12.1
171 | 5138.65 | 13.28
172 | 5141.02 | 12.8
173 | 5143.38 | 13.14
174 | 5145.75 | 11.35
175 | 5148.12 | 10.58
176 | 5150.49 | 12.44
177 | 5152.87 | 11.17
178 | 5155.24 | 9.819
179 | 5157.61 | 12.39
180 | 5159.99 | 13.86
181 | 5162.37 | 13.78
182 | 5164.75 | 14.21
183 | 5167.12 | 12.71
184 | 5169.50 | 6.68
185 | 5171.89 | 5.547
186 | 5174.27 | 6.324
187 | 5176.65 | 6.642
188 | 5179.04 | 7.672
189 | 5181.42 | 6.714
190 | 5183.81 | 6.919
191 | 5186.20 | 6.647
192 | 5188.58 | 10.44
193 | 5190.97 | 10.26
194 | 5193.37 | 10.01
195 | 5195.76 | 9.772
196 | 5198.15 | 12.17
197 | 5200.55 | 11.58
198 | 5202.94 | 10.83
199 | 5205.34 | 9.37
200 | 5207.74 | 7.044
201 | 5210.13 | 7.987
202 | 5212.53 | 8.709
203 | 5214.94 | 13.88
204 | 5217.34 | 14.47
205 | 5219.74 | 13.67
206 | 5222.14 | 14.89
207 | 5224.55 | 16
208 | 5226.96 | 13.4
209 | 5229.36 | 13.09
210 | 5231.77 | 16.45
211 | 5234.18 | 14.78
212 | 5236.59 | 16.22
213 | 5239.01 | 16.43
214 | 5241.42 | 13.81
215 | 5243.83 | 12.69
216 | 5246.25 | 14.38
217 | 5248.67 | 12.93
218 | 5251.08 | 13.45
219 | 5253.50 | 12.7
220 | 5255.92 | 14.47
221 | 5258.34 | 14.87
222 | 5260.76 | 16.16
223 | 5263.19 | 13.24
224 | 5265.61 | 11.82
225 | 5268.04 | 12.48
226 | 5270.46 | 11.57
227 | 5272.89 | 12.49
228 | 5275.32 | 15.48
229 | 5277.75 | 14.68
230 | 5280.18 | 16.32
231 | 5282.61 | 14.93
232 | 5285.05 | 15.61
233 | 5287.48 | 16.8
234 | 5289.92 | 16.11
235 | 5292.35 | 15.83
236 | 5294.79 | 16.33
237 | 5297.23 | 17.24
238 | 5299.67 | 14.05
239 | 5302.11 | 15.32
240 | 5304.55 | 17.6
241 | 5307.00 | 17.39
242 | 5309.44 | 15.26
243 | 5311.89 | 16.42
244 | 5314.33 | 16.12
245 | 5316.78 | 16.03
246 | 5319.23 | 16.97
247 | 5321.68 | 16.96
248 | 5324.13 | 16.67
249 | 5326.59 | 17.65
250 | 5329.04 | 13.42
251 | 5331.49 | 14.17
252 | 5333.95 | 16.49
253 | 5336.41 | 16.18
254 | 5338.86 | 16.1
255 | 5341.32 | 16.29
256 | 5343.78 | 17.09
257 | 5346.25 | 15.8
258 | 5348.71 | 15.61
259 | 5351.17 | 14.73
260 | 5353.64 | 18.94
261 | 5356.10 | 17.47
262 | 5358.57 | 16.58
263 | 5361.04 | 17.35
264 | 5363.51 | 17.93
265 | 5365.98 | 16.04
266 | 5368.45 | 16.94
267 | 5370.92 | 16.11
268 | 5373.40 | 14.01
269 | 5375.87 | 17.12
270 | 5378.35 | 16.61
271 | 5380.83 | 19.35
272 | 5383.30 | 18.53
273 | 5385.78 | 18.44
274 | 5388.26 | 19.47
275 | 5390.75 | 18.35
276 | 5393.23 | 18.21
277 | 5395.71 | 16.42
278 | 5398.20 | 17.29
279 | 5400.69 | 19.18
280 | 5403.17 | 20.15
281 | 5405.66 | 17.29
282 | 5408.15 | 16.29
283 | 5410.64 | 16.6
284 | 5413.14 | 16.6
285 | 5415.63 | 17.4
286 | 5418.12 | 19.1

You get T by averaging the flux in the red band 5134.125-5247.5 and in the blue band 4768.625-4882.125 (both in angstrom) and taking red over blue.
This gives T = 1.32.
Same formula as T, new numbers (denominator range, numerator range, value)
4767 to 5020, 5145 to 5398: 1.43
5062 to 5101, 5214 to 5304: 1.31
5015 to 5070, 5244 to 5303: 1.40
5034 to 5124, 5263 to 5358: 1.43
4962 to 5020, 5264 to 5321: 1.61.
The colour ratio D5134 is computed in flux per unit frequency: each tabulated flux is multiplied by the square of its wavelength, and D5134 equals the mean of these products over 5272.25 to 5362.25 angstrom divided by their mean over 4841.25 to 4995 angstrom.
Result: 1.76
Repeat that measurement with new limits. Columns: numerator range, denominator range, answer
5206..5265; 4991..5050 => 1.48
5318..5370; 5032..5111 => 1.68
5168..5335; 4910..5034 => 1.36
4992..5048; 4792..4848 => 1.19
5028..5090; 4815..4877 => 1.30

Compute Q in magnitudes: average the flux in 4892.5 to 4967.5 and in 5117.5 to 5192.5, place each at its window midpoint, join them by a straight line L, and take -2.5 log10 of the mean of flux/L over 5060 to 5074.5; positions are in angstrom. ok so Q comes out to 0.02 mag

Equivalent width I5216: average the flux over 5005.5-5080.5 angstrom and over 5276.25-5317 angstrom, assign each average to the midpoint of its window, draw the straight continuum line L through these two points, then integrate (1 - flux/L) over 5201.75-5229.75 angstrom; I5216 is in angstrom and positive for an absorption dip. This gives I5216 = 4.51 angstrom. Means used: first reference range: 10.3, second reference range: 16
